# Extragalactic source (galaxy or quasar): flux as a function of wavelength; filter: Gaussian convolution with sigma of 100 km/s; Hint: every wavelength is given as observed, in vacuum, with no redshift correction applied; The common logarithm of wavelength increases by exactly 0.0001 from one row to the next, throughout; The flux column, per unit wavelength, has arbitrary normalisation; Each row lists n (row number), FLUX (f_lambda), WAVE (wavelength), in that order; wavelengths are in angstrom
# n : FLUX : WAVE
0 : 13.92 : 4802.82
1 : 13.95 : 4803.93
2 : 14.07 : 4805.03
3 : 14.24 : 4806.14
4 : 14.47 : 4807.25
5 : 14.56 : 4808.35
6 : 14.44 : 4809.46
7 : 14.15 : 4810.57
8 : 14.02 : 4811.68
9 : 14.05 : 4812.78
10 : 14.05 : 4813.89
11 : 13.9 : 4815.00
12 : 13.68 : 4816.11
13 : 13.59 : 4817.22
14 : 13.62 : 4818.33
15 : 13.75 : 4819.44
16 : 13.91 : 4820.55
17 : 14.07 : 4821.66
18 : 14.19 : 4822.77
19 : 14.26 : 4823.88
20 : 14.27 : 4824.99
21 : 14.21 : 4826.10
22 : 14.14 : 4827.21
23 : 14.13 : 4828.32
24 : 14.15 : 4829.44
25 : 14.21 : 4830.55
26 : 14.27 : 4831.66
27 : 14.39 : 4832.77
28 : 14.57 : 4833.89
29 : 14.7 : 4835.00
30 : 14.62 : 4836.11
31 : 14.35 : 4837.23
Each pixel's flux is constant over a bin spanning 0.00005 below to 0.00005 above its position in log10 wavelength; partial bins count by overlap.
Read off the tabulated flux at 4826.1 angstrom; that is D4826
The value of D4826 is 14.21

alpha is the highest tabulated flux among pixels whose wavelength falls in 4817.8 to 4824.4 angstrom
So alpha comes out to 14.26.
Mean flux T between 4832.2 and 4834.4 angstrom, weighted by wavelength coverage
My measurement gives 14.4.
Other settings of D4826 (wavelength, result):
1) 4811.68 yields 14.02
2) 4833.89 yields 14.57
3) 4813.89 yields 14.05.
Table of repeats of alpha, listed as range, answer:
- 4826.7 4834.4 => 14.57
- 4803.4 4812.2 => 14.56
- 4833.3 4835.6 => 14.7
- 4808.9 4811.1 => 14.44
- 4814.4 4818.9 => 13.9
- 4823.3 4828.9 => 14.27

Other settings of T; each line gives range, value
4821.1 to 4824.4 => 14.2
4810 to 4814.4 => 14.1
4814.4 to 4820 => 13.7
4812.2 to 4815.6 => 14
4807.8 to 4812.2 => 14.3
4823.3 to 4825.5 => 14.3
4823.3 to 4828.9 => 14.2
